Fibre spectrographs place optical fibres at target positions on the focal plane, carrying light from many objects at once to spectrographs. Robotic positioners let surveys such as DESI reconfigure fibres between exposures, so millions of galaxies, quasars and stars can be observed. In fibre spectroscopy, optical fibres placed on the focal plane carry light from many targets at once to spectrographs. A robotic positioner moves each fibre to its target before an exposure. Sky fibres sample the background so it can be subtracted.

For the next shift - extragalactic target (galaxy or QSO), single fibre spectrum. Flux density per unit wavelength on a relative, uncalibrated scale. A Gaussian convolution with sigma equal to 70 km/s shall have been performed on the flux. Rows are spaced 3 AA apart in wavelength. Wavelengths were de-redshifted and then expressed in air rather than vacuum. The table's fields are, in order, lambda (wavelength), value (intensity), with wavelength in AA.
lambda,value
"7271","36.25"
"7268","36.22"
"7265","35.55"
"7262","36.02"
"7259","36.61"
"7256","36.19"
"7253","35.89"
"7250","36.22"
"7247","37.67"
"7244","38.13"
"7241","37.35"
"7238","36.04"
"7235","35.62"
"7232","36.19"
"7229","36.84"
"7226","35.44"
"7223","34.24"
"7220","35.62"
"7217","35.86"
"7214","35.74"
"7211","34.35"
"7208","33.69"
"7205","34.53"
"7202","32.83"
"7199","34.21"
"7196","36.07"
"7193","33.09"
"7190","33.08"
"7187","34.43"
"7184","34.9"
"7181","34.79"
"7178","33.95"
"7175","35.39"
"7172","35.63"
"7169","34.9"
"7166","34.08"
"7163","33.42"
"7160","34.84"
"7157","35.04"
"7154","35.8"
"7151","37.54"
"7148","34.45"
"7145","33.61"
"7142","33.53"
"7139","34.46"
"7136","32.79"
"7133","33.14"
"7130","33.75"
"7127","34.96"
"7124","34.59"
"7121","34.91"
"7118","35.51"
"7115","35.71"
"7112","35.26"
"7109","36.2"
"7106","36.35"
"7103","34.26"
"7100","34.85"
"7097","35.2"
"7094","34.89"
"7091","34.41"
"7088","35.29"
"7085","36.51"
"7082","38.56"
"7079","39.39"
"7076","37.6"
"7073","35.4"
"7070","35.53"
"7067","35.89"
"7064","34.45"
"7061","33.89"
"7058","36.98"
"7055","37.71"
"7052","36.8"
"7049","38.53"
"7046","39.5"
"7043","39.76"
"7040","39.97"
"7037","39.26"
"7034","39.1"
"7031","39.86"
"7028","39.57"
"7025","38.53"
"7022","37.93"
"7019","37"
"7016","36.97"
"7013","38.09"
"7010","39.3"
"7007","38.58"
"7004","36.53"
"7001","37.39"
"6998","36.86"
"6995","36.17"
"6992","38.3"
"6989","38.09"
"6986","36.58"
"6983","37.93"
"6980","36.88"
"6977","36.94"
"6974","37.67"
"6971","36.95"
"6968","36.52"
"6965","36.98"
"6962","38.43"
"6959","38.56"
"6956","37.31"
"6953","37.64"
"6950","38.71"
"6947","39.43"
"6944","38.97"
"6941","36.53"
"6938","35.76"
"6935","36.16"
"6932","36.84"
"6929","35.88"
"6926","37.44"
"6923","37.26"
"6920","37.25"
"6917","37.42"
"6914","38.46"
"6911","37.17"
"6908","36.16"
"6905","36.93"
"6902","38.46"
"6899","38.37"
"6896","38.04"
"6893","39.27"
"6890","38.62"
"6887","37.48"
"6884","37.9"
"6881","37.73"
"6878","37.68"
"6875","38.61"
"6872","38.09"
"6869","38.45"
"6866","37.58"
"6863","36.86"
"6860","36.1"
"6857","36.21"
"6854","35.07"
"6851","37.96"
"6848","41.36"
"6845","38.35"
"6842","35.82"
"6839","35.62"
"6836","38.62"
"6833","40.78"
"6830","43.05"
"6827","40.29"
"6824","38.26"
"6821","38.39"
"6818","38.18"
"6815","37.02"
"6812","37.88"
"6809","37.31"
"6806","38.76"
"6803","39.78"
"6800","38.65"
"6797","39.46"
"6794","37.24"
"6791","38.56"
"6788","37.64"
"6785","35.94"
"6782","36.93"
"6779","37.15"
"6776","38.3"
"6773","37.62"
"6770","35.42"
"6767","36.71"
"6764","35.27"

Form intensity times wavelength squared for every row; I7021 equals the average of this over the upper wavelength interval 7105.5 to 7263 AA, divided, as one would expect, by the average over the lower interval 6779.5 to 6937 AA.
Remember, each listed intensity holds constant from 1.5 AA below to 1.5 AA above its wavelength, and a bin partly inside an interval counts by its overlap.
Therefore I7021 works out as 1.0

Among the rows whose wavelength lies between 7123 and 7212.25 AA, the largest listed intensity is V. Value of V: 37.54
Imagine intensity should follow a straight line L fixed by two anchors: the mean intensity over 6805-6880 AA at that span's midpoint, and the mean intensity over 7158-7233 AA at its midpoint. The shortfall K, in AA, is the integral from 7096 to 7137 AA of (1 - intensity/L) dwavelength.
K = 0.7 AA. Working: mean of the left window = 38.1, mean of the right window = 34.7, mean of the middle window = 34.8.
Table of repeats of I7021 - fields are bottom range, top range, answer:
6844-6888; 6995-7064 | 1.06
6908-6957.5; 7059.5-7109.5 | 1.00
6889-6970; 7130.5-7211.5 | 0.98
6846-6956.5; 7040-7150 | 1.00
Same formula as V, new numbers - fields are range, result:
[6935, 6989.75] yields 39.43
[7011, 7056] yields 39.97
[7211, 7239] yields 36.84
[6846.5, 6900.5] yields 41.36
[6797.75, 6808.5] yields 39.78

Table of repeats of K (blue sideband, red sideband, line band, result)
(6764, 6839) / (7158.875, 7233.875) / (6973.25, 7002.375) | -0.6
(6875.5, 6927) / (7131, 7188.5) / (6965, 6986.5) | -0.1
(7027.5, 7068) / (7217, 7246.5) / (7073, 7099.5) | 0.9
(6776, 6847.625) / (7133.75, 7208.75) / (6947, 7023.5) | -2.4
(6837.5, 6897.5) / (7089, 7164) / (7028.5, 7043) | -1.5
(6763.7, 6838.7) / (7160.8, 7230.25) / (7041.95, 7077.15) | -0.9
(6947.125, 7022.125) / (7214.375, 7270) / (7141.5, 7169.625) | 1.5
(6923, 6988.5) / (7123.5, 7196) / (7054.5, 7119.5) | -0.7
